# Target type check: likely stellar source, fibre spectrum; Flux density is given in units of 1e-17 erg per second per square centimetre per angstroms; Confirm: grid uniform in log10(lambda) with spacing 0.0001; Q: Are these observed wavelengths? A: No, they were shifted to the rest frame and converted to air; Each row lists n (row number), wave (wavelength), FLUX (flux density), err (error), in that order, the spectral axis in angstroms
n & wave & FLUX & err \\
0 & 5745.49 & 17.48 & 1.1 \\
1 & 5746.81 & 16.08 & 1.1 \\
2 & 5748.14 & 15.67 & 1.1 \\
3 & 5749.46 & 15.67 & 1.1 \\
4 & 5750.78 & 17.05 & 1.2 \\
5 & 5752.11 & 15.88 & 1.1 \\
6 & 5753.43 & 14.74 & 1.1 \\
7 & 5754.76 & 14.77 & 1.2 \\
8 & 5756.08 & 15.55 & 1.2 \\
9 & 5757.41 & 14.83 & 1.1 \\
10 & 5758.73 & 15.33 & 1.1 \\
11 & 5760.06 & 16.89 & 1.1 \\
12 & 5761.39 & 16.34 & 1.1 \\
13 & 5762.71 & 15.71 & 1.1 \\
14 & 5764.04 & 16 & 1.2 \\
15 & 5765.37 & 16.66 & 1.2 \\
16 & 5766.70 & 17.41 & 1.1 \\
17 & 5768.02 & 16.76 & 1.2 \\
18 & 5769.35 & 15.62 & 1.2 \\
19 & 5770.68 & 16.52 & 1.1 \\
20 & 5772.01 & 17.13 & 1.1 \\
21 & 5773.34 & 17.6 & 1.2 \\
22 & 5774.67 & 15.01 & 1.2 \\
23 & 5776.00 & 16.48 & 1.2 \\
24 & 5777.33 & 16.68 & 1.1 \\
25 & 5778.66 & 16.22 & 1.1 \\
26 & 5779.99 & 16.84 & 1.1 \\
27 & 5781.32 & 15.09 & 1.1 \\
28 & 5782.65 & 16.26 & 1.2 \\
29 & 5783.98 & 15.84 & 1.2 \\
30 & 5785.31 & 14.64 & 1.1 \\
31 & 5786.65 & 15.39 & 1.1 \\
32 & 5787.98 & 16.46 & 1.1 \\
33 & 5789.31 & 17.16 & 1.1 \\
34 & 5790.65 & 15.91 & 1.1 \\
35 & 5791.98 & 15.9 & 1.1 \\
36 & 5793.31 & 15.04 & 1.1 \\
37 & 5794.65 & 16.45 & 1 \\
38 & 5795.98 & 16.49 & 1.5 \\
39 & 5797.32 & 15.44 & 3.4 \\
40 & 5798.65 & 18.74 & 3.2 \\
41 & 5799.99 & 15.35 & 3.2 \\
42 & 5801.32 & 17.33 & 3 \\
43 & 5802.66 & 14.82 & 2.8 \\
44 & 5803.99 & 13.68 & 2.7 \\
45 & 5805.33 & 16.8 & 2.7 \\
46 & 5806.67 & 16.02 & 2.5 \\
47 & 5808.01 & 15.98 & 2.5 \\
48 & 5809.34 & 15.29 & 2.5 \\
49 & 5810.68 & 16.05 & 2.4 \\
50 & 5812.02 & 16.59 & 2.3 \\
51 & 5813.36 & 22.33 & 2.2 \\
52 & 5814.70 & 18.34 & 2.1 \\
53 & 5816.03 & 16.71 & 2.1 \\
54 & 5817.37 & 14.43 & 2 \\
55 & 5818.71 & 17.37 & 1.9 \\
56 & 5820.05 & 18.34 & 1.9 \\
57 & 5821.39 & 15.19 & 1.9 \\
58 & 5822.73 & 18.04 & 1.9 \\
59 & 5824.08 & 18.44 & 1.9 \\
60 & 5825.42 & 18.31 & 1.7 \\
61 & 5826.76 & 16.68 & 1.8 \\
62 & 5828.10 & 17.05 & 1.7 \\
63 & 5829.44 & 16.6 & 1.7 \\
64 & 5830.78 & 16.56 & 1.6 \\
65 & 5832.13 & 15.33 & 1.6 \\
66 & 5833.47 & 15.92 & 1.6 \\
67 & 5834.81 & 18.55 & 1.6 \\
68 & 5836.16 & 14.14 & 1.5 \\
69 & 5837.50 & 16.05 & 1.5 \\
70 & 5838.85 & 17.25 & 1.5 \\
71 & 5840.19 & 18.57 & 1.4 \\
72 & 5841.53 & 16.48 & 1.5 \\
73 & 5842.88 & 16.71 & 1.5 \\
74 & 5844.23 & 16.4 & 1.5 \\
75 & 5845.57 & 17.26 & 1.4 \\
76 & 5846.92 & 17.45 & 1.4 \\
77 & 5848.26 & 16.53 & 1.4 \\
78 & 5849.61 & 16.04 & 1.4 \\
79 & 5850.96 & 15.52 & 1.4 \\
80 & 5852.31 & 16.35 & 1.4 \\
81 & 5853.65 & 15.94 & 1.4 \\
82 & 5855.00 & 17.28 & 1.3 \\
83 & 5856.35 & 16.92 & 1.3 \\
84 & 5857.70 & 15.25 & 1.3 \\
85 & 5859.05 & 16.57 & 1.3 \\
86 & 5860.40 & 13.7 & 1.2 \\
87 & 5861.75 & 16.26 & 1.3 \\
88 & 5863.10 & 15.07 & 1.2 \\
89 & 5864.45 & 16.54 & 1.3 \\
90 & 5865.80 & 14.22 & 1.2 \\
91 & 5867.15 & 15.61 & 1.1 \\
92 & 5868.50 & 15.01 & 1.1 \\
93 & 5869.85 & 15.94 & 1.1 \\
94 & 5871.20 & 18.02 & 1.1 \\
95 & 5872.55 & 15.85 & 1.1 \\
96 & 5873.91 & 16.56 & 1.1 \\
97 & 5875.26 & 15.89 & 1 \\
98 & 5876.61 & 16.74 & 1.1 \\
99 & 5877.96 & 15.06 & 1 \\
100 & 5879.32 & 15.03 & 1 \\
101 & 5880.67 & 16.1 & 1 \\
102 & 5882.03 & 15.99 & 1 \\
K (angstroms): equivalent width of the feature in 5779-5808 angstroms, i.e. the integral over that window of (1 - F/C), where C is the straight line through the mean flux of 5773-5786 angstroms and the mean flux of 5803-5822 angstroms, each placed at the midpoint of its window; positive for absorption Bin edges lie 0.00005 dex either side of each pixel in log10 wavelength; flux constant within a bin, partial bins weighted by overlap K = 0.5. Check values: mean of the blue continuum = 16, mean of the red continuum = 16.6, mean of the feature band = 16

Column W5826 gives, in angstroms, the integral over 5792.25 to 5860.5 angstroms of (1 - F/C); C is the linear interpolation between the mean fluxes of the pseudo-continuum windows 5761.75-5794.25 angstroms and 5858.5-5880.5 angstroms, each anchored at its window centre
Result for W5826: -2.7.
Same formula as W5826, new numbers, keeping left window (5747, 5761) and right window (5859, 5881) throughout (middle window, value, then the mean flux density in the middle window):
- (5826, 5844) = -1.0 angstroms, 16.6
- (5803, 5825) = -1.6 angstroms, 16.8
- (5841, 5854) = -0.6 angstroms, 16.5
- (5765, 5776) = -0.6 angstroms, 16.6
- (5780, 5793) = -0.2 angstroms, 15.9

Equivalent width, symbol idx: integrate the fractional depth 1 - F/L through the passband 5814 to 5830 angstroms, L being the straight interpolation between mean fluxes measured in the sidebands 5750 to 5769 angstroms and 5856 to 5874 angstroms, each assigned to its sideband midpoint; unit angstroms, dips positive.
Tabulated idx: -1.3 angstroms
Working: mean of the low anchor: 16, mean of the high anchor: 15.8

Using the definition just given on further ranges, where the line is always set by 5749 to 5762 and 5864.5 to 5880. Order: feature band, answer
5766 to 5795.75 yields -0.9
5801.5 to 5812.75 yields 0.0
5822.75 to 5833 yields -0.8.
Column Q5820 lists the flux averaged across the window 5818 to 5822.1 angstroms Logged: 17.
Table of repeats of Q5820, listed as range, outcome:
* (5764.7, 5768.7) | 16.9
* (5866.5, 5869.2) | 15.3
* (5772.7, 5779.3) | 16.4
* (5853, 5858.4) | 16.3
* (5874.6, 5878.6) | 15.9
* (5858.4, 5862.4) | 15.5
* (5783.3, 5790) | 15.9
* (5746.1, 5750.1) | 15.8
